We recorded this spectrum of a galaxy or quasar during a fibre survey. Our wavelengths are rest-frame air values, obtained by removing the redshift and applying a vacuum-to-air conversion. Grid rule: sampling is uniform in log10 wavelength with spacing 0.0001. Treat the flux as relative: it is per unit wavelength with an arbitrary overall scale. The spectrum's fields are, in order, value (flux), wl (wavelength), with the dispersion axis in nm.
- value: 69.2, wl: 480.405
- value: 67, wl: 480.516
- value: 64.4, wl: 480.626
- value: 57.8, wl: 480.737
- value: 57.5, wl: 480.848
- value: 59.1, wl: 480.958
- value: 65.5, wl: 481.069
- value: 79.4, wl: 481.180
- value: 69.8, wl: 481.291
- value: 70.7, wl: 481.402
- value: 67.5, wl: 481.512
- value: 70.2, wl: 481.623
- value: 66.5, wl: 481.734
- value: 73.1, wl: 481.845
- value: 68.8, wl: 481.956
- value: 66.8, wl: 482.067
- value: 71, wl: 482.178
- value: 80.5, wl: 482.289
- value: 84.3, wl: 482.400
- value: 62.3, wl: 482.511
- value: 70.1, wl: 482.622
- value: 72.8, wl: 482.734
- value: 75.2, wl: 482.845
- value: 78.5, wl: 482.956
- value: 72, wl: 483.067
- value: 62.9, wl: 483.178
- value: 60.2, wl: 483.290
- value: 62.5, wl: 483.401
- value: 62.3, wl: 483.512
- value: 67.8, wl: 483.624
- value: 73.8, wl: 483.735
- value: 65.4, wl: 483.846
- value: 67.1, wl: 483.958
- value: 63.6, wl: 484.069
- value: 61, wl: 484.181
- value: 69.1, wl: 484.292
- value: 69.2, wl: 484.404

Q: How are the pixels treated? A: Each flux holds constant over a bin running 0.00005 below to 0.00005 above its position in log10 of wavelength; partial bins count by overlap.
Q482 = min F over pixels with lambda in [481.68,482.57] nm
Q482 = 62.3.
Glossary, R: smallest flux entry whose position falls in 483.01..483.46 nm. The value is 60.2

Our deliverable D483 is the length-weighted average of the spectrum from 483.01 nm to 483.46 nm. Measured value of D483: 64.5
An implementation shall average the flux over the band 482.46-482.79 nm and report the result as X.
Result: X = 68.4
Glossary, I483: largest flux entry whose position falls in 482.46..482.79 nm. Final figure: 72.8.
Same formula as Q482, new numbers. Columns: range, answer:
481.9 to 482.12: 66.8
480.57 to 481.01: 57.5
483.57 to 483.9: 65.4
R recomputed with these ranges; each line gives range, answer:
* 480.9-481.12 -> 59.1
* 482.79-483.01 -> 75.2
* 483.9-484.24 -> 61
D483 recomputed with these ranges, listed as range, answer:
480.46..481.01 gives 61.2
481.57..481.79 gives 68.3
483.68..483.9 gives 69.7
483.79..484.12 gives 65.5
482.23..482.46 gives 81.9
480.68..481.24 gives 63.8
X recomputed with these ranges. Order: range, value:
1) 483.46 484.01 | 67.3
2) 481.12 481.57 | 71.8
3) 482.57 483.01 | 74.1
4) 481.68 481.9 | 69.8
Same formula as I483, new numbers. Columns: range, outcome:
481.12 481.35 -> 79.4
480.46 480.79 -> 67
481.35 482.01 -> 73.1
